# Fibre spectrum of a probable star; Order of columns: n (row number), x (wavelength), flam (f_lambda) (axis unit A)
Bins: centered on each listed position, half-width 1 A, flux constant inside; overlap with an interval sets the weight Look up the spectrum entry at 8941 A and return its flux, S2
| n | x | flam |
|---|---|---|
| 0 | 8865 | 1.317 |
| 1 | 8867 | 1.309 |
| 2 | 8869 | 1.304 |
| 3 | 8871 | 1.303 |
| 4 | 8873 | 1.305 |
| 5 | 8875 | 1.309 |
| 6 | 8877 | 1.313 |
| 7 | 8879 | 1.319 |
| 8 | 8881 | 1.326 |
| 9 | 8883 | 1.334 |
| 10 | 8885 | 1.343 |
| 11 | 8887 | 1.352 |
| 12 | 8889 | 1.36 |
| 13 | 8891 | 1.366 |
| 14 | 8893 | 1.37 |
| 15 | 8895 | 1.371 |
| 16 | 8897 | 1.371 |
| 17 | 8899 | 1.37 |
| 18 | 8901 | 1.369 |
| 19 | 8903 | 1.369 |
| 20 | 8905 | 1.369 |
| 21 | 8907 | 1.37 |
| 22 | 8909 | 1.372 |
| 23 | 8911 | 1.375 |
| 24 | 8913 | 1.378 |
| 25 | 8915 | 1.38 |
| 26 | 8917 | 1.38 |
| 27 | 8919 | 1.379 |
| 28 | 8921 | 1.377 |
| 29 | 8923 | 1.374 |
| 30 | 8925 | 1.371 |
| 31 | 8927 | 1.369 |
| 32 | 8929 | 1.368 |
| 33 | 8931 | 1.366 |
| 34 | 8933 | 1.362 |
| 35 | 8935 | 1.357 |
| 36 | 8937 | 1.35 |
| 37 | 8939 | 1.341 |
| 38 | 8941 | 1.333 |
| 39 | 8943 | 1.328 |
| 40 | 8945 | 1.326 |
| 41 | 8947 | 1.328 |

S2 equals 1.333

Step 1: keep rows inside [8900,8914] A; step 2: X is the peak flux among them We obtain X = 1.378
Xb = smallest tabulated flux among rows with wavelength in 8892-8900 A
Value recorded 1.37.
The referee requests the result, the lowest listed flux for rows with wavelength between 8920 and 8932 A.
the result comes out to 1.366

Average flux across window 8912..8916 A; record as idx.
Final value 1.38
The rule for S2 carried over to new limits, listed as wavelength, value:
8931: 1.366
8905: 1.369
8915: 1.38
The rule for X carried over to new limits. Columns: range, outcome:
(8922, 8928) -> 1.374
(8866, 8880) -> 1.319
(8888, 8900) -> 1.371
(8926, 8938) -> 1.369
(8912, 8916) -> 1.38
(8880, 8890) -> 1.36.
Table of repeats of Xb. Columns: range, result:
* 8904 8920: 1.369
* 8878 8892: 1.319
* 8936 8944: 1.328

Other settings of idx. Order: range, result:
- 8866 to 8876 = 1.31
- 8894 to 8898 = 1.37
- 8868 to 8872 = 1.3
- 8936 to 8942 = 1.34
